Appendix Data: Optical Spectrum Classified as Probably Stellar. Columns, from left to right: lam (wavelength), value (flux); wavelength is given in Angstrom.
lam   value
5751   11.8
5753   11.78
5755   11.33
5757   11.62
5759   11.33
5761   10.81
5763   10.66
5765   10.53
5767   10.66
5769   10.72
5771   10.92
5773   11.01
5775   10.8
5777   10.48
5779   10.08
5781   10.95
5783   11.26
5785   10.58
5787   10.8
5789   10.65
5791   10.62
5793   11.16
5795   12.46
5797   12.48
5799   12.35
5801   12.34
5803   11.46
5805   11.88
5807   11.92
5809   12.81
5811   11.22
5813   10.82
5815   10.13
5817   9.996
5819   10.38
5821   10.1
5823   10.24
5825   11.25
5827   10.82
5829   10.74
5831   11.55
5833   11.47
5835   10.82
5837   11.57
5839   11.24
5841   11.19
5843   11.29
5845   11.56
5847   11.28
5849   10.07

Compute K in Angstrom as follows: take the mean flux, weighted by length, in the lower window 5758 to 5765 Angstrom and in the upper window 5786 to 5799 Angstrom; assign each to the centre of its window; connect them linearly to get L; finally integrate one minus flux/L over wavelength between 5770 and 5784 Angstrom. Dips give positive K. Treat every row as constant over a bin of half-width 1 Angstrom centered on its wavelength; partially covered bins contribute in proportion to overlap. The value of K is 0.5 Angstrom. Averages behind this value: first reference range 10.9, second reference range 11.4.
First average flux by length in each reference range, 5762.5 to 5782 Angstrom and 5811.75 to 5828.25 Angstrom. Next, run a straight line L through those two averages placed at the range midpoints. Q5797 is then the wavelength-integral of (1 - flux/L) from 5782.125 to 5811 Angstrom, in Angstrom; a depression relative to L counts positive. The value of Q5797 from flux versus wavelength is -2.8 Angstrom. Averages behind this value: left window 10.7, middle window 11.6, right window 10.5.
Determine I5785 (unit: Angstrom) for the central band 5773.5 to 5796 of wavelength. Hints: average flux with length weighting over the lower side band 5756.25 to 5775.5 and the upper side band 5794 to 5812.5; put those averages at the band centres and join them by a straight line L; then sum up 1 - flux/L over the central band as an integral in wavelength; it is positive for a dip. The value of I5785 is 1.2 Angstrom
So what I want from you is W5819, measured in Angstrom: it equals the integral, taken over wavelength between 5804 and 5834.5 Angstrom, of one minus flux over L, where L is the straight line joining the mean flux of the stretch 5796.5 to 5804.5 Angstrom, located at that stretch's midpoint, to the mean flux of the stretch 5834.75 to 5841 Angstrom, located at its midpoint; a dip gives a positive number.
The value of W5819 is 1.74 Angstrom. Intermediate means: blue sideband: 12.1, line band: 11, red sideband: 11.3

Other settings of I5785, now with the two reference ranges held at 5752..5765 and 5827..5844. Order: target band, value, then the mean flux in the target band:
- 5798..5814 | -0.9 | 11.8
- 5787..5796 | 0.0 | 11.2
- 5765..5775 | 0.4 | 10.8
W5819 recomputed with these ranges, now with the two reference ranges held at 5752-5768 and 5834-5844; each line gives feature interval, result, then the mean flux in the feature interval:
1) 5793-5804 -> -1.0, 12.1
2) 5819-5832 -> 0.5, 10.8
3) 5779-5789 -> 0.3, 10.8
